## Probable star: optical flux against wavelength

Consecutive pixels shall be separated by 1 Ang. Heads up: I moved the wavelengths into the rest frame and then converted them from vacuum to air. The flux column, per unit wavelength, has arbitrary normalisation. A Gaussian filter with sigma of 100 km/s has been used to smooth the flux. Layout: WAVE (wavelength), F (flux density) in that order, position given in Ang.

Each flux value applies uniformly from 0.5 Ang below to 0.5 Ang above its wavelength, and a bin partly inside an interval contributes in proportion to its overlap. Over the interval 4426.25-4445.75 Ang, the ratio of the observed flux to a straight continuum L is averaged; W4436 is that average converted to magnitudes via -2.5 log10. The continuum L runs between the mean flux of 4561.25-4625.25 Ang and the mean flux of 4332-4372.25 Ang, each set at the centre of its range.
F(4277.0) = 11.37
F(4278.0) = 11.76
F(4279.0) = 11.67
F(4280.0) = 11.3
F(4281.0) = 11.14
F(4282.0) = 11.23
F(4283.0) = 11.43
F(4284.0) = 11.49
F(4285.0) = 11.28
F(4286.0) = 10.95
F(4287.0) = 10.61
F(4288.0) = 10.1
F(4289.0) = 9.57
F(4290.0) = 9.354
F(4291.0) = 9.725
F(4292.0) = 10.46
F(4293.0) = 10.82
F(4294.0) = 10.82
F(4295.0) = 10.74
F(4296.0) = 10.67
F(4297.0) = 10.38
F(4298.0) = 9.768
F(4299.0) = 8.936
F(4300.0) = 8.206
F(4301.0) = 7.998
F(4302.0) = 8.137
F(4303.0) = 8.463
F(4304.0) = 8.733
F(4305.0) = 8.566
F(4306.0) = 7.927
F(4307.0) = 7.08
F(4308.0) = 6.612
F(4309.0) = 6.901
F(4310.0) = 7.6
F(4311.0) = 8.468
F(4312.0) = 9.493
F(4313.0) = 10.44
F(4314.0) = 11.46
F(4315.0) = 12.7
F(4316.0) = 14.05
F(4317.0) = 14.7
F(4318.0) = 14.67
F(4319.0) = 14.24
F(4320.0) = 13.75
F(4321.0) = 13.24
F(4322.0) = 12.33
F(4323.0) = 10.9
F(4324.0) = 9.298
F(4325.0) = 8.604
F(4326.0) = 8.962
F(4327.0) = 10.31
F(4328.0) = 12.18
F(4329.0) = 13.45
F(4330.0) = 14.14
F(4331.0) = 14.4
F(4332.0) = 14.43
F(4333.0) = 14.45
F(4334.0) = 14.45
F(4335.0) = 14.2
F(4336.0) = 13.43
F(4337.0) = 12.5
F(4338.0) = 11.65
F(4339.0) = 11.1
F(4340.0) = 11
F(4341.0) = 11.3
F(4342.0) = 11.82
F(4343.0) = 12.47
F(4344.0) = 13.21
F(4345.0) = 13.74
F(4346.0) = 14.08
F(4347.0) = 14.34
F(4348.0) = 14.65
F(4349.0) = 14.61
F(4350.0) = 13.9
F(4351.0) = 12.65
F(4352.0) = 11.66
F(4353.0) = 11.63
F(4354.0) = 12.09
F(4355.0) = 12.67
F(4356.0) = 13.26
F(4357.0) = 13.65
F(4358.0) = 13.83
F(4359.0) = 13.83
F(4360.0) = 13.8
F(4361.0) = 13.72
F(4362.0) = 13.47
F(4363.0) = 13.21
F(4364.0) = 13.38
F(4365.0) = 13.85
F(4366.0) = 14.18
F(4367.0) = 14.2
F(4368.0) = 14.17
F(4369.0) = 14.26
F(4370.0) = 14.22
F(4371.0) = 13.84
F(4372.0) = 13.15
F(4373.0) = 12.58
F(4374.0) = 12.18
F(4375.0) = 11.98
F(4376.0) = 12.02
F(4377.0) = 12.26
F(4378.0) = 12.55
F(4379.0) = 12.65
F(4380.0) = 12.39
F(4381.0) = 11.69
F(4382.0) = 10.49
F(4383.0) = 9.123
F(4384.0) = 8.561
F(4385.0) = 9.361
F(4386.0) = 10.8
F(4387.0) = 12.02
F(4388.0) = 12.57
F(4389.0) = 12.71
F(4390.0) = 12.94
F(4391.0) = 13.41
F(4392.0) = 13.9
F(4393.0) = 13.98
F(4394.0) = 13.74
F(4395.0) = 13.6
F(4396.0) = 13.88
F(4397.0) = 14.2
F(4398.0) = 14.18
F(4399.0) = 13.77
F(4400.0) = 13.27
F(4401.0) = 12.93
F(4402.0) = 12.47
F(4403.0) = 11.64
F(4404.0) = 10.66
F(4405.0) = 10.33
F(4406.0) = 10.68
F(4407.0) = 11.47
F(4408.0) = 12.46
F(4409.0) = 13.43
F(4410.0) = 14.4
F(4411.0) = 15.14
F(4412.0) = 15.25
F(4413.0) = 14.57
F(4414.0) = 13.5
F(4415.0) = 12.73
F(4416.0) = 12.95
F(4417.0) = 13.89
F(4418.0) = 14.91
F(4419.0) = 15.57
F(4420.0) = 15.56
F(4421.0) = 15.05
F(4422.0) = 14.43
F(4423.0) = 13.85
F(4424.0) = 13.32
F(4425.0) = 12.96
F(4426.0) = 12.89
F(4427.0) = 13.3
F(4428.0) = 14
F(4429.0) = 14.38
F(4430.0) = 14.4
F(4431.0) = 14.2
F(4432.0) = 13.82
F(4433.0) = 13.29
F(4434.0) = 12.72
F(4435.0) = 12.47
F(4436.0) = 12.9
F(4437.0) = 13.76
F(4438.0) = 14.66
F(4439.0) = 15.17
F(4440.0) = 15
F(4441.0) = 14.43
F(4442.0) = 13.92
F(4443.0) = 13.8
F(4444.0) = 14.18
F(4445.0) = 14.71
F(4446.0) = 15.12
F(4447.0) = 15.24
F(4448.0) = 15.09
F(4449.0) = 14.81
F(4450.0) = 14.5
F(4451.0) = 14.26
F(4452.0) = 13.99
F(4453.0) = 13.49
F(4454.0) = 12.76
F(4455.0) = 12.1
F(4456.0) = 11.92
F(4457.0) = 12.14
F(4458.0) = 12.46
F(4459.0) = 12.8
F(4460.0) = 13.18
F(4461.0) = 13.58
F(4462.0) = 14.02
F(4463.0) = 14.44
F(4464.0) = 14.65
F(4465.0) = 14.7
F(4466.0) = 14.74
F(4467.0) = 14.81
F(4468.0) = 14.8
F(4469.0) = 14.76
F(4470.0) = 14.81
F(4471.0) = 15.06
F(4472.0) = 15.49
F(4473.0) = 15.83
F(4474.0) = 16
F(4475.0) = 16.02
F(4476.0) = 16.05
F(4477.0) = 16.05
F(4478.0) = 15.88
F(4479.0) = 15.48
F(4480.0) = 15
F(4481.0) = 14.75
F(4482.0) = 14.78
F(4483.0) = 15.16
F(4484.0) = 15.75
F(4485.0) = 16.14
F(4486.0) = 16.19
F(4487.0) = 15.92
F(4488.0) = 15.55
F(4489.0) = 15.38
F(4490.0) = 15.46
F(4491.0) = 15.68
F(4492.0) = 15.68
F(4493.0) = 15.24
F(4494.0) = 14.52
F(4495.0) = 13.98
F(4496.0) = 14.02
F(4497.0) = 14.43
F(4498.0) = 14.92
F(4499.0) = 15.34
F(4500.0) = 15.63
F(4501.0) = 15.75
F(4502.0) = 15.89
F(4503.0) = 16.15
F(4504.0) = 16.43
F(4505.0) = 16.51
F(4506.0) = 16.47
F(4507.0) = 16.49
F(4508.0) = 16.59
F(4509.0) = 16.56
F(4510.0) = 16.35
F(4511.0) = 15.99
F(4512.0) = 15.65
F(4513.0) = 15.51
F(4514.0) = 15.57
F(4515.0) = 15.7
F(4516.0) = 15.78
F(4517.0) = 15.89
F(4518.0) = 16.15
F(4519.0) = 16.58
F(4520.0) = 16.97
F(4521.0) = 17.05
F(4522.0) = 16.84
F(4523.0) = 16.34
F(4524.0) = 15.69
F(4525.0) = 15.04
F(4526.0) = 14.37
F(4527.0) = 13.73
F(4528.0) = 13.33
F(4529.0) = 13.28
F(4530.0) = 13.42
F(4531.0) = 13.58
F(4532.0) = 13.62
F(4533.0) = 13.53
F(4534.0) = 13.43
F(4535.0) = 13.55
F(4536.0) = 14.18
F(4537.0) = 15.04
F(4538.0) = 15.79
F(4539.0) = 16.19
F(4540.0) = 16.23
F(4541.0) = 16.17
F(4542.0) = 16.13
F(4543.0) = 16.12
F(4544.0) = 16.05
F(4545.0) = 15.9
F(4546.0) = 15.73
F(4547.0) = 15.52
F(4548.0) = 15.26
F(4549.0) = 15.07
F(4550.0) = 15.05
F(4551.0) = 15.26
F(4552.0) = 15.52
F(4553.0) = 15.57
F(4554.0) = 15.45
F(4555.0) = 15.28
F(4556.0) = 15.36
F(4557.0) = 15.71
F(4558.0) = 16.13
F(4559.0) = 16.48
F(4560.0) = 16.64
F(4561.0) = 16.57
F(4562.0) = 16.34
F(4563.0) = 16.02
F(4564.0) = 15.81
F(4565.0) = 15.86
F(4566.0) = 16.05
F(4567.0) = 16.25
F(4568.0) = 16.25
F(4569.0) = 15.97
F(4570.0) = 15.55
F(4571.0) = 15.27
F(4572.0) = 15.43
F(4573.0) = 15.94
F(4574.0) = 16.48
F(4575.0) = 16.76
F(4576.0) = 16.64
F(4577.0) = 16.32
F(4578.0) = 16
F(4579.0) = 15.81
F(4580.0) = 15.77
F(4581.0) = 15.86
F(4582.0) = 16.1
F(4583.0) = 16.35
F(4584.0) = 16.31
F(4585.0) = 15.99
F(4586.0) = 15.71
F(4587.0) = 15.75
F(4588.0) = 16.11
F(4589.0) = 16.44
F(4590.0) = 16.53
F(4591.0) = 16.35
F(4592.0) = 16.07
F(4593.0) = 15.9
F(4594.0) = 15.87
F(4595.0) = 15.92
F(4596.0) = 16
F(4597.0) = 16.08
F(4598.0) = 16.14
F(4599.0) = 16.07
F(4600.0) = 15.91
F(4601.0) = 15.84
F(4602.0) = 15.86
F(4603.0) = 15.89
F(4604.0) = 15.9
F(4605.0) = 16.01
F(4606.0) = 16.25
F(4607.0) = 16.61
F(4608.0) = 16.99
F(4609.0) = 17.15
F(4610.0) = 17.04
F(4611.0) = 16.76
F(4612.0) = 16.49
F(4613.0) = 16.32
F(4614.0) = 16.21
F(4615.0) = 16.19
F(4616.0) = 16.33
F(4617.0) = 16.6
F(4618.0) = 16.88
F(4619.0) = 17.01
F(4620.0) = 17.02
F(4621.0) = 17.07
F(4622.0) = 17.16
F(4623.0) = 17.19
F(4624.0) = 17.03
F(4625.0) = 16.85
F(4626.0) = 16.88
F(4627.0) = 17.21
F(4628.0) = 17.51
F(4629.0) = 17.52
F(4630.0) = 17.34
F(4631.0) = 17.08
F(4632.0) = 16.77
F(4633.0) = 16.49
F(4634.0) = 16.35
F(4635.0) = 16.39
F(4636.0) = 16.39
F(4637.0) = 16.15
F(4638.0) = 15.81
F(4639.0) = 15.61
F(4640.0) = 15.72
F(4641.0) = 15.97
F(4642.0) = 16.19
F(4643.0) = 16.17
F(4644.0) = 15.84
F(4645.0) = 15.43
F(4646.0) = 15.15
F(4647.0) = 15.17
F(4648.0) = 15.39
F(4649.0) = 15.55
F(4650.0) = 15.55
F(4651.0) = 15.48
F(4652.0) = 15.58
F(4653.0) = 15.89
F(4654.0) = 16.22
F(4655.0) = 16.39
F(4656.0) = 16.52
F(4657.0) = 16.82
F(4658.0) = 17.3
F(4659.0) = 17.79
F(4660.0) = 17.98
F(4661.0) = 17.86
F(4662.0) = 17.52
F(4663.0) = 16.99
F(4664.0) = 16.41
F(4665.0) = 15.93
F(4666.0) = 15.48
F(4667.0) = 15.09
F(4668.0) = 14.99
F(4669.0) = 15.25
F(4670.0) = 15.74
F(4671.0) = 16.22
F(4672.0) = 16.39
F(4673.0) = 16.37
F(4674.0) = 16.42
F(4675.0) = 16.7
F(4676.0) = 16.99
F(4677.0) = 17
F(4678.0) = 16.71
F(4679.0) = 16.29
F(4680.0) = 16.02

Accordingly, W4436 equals 0.03 mag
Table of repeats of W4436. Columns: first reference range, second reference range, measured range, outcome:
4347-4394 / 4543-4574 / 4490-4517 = -0.05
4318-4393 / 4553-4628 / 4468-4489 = -0.07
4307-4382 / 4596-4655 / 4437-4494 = -0.04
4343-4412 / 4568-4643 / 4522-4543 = 0.04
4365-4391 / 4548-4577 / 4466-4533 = -0.06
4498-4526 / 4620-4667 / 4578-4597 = 0.02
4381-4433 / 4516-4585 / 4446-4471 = 0.00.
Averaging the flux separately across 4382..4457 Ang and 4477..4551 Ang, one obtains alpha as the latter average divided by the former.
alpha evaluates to 1.15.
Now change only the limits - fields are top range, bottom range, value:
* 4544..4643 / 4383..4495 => 1.16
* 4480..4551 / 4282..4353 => 1.36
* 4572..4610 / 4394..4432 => 1.19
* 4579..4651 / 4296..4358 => 1.41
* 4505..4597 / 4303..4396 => 1.28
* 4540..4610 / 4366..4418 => 1.25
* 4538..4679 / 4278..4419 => 1.34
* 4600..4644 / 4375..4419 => 1.31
